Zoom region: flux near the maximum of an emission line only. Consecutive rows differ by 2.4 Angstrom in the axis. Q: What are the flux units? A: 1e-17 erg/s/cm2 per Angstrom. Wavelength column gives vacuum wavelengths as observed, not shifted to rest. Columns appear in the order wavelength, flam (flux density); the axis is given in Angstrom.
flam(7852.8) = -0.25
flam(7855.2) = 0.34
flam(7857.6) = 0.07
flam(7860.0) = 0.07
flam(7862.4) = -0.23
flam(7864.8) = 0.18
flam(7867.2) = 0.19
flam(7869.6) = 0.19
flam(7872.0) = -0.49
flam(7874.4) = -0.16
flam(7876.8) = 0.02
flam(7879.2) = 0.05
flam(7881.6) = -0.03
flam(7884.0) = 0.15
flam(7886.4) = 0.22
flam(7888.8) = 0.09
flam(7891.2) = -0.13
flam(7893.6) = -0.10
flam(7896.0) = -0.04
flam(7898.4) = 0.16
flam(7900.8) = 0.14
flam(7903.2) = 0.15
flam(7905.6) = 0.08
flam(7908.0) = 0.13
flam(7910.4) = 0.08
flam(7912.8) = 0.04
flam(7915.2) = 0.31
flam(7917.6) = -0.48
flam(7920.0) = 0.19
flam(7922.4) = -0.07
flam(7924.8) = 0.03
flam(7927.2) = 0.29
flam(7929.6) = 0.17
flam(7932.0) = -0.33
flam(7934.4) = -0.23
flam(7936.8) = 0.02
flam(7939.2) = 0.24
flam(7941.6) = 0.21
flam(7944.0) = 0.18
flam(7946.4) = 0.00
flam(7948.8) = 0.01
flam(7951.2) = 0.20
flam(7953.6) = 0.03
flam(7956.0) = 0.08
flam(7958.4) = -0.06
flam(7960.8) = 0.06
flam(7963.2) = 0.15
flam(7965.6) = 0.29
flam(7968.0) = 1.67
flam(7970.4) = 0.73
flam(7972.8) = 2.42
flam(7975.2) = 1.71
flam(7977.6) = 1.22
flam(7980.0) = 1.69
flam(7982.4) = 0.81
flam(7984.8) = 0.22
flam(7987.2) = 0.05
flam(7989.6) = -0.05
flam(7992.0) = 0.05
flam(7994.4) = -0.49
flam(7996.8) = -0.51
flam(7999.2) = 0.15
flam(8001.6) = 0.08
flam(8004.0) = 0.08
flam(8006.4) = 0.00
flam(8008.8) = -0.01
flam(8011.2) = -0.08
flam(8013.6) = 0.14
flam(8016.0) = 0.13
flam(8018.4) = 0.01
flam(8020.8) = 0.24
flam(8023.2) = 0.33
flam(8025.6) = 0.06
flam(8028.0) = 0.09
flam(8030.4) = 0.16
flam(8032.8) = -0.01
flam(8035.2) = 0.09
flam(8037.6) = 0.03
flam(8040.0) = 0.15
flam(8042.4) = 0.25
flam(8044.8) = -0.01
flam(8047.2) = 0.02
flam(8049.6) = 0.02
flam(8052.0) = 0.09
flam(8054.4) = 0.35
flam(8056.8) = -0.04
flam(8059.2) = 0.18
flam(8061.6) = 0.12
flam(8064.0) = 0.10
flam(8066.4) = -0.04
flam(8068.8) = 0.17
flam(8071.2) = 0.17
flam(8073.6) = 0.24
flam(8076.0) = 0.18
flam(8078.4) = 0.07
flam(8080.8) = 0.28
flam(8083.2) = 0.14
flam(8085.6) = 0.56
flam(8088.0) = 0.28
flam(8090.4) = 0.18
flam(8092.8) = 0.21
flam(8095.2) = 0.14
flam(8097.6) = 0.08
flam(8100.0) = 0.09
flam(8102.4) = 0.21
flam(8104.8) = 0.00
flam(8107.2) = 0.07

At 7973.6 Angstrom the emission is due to [O II] 3727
